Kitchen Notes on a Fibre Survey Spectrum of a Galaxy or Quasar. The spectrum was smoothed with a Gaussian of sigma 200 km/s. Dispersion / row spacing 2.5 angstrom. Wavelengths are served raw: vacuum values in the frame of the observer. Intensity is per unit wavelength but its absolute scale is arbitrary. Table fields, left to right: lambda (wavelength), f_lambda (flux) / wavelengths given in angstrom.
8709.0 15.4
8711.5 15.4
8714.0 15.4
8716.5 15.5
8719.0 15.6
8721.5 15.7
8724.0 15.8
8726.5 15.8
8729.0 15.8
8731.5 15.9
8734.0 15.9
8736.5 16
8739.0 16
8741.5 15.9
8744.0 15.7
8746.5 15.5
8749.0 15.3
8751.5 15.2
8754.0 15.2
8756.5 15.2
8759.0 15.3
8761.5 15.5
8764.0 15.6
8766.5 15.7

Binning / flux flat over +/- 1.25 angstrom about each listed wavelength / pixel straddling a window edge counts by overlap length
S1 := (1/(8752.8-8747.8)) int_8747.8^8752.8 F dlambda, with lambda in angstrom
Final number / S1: 15.2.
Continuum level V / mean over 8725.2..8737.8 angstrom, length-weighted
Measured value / 15.9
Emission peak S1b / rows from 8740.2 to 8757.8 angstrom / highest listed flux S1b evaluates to 15.9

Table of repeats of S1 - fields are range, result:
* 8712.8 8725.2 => 15.6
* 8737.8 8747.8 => 15.8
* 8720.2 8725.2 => 15.7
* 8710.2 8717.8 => 15.4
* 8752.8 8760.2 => 15.2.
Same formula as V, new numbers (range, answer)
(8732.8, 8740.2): 16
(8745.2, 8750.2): 15.4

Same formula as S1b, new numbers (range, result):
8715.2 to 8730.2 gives 15.8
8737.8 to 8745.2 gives 16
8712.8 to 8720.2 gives 15.6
